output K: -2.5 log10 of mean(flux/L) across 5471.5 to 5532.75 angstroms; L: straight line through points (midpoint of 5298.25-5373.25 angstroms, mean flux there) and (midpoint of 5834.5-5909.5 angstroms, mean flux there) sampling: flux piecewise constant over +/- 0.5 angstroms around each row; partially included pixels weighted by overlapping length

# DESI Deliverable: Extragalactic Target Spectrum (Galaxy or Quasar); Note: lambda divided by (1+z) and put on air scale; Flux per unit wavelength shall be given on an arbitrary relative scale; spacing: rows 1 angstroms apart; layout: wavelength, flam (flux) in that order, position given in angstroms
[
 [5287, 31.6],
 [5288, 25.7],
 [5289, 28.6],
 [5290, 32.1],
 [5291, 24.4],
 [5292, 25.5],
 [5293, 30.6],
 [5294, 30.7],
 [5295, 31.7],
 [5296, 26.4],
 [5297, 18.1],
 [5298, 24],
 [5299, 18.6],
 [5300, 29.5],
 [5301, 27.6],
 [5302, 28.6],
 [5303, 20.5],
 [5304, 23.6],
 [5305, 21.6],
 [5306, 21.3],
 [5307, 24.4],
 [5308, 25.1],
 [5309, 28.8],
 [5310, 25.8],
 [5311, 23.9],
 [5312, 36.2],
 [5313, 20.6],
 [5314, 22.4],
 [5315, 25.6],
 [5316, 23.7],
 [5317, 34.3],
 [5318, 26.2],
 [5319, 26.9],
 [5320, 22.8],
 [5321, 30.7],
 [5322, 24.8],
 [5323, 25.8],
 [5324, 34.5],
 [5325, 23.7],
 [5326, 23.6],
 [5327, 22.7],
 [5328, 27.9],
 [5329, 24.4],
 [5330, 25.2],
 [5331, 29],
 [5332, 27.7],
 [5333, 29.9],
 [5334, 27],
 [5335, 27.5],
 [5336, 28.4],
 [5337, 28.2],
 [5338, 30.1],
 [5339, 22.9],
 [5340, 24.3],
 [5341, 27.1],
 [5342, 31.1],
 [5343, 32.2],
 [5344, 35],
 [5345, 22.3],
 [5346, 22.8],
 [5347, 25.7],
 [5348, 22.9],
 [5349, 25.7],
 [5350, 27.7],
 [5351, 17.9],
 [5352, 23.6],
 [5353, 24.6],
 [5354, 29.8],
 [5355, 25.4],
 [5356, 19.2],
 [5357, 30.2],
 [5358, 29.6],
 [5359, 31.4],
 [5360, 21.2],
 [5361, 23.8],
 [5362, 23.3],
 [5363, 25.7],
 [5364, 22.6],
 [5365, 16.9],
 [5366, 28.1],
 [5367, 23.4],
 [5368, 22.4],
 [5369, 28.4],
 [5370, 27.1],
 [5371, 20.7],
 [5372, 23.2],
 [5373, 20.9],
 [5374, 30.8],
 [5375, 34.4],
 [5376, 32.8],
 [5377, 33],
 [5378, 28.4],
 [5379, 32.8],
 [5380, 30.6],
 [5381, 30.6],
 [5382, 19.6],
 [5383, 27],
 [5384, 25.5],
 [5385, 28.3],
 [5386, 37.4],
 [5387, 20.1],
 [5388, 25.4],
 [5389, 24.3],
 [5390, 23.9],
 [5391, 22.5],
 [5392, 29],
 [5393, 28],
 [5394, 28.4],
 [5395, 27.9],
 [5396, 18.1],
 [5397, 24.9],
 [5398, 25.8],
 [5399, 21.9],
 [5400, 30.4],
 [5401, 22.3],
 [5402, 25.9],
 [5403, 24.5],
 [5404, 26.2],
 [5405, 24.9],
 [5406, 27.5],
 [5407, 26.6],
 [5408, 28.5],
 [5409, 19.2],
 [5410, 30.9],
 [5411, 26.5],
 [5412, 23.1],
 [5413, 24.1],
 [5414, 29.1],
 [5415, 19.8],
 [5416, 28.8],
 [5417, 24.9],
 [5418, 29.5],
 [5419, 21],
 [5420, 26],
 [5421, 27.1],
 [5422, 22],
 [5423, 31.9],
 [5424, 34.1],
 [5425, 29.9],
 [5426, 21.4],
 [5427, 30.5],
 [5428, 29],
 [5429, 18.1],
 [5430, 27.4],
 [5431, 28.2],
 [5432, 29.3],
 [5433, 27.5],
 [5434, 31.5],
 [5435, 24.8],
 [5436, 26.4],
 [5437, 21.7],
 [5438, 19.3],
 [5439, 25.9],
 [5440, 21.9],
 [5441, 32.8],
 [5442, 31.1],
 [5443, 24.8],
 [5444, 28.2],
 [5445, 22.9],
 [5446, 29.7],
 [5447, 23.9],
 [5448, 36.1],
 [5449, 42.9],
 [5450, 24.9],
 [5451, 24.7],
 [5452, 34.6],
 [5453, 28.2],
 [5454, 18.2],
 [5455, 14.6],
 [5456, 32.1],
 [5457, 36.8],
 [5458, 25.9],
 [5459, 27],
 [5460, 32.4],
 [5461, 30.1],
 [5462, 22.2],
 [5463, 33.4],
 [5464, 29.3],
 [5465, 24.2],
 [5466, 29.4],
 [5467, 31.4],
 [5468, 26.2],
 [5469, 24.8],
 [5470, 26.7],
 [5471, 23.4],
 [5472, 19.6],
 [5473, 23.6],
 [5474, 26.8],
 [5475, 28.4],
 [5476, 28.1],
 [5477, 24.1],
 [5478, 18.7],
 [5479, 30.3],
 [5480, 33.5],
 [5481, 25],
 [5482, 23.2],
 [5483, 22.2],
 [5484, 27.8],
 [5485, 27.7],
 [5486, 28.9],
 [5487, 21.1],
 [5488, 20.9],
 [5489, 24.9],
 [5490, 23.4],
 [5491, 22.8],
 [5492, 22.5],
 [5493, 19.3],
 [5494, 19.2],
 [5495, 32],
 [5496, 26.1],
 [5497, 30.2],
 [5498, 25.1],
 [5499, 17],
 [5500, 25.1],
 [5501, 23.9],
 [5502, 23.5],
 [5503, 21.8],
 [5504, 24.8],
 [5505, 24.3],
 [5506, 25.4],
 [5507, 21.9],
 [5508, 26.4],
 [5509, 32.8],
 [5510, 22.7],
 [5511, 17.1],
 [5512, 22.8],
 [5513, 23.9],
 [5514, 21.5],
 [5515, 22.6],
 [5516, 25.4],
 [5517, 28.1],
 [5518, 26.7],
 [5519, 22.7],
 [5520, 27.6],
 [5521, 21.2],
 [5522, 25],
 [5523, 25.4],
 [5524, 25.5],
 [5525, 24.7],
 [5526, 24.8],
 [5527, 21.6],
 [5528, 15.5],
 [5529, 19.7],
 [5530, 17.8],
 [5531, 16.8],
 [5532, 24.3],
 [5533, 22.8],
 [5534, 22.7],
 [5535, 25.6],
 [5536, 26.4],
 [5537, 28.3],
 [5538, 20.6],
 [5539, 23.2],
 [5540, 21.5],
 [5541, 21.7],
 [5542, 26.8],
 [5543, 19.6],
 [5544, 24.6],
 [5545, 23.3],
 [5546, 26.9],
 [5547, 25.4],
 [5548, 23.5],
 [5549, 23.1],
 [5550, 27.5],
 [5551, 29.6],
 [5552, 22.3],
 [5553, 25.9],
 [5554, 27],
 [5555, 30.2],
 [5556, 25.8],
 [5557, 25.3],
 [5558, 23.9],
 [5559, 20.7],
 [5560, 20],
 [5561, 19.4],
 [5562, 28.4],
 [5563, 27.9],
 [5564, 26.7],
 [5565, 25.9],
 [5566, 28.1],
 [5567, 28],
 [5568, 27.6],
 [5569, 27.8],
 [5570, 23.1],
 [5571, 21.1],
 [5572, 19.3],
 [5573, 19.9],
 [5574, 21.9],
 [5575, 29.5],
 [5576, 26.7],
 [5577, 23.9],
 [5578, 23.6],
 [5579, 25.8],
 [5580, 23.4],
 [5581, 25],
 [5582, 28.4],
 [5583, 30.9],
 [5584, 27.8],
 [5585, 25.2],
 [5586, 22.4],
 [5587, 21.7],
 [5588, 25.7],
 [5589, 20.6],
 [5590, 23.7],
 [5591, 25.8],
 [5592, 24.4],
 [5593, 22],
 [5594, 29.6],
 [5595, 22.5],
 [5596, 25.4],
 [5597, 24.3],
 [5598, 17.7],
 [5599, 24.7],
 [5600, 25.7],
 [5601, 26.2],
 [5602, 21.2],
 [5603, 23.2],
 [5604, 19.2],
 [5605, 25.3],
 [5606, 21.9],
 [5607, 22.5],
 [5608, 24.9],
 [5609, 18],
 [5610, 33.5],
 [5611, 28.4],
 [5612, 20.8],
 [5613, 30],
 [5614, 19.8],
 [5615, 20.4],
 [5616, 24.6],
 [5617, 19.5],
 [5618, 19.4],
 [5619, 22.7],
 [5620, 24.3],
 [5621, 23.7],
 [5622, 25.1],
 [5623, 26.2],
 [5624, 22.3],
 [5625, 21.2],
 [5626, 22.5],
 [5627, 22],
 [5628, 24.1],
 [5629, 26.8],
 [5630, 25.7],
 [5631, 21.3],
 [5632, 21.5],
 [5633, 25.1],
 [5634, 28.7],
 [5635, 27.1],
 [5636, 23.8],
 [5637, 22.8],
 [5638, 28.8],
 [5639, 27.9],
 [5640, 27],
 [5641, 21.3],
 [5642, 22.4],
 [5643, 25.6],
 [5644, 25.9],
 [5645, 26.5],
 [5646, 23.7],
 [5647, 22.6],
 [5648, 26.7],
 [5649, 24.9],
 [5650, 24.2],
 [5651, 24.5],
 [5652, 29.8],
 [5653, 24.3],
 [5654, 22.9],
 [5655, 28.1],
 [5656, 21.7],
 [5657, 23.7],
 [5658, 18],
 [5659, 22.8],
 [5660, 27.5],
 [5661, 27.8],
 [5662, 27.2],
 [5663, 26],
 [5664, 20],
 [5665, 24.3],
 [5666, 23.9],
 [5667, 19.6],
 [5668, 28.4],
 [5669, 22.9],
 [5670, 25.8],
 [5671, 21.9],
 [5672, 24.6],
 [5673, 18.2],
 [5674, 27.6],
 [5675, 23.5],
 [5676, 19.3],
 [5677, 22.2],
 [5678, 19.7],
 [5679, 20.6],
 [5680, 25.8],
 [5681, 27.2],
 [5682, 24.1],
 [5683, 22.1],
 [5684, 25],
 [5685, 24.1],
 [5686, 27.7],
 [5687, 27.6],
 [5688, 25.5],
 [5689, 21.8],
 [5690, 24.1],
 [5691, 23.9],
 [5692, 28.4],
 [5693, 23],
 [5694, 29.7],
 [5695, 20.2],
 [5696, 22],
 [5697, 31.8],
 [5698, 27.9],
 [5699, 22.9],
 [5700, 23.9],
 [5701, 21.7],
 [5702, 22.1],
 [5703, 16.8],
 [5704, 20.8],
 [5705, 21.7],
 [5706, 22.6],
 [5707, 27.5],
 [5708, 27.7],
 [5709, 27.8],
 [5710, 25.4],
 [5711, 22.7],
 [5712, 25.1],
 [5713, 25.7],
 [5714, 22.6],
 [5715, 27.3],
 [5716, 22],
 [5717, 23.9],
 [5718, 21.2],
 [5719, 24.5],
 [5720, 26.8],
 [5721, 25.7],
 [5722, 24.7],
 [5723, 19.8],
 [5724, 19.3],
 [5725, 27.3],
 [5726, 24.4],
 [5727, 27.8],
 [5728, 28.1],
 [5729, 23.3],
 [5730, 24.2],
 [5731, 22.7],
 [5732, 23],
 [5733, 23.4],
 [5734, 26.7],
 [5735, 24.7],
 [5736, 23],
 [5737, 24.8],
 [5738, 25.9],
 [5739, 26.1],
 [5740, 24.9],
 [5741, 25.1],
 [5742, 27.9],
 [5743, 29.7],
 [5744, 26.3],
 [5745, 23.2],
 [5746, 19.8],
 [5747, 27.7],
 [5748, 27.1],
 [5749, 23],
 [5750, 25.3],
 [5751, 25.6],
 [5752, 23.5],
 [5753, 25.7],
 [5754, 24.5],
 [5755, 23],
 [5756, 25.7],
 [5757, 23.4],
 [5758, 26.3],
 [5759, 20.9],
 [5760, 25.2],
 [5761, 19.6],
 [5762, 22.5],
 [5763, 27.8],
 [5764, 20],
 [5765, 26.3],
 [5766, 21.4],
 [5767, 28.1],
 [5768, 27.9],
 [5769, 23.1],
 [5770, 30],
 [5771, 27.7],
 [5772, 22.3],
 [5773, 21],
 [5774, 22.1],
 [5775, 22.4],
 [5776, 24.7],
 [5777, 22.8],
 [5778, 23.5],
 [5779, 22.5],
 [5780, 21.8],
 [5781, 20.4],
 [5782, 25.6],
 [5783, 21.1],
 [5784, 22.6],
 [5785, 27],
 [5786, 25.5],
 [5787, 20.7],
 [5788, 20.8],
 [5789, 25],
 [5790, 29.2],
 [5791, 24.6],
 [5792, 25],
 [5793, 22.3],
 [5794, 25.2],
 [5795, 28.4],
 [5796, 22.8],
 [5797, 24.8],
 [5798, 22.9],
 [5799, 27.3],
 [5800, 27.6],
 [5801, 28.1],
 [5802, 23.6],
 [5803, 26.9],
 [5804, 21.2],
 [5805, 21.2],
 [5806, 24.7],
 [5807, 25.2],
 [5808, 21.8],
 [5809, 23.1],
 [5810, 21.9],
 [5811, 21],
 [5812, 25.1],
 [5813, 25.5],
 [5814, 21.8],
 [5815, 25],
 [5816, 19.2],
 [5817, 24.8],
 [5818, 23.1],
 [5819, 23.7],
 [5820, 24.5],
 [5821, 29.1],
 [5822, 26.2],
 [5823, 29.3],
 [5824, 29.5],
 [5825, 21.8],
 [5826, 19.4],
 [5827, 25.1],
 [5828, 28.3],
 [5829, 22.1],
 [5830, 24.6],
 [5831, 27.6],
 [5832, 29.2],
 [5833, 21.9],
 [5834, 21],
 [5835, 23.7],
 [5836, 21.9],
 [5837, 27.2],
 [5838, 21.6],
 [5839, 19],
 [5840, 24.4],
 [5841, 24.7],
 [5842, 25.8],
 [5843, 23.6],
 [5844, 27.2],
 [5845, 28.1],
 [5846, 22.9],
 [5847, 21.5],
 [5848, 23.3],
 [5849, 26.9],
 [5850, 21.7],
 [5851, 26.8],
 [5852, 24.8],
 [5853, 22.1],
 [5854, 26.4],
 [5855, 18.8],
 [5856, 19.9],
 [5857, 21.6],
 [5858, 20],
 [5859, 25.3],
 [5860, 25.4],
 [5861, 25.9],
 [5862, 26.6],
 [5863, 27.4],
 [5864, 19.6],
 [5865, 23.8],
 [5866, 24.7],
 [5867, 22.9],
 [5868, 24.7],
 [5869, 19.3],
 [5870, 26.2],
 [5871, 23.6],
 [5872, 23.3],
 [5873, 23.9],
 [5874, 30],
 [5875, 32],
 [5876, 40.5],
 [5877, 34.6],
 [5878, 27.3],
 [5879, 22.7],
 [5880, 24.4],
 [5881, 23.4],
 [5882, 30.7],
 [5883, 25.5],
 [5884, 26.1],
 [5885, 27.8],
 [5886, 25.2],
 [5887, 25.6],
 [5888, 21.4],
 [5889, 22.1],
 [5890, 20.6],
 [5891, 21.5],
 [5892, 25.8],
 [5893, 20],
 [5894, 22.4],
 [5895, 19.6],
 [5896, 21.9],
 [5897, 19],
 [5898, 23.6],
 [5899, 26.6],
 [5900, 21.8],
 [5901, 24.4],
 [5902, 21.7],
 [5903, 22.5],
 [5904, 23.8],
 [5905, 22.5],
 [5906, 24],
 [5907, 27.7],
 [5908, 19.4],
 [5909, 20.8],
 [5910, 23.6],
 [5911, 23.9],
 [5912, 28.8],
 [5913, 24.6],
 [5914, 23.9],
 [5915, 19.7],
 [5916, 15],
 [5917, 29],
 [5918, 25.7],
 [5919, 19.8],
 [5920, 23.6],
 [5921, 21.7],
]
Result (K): 0.05 mag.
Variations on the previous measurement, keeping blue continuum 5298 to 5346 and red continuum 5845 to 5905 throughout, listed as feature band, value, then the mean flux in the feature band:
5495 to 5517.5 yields 0.06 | 24.4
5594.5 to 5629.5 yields 0.08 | 23.4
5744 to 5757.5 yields 0.01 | 24.5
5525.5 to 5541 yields 0.16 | 22.1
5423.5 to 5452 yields -0.07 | 27.6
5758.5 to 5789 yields 0.05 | 23.6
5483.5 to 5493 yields 0.07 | 24.2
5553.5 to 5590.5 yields 0.02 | 24.9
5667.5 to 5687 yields 0.06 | 23.8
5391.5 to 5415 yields 0.02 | 25.7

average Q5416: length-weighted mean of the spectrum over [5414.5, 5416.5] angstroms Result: 24.3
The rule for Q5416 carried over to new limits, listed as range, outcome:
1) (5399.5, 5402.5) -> 26.2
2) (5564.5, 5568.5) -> 27.4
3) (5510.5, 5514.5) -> 21.3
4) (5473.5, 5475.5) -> 27.6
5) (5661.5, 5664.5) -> 24.4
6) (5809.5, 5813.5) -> 23.4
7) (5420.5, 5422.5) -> 24.6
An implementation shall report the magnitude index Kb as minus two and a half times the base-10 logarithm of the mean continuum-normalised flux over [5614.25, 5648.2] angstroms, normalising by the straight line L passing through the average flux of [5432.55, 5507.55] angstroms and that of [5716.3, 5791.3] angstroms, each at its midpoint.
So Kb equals 0.05 mag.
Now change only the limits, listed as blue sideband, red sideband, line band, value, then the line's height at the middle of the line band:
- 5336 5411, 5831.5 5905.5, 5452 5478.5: -0.029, 25.8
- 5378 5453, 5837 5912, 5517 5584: 0.069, 26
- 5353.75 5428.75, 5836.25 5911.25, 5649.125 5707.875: 0.044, 25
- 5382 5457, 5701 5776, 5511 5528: 0.084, 25.8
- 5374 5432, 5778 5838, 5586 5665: 0.055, 25.4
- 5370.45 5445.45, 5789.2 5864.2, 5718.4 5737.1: 0.018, 24.8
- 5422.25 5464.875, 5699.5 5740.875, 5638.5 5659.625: 0.024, 25.1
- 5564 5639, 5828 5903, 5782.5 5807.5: -0.010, 24.3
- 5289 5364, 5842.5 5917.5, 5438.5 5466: -0.097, 25.7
